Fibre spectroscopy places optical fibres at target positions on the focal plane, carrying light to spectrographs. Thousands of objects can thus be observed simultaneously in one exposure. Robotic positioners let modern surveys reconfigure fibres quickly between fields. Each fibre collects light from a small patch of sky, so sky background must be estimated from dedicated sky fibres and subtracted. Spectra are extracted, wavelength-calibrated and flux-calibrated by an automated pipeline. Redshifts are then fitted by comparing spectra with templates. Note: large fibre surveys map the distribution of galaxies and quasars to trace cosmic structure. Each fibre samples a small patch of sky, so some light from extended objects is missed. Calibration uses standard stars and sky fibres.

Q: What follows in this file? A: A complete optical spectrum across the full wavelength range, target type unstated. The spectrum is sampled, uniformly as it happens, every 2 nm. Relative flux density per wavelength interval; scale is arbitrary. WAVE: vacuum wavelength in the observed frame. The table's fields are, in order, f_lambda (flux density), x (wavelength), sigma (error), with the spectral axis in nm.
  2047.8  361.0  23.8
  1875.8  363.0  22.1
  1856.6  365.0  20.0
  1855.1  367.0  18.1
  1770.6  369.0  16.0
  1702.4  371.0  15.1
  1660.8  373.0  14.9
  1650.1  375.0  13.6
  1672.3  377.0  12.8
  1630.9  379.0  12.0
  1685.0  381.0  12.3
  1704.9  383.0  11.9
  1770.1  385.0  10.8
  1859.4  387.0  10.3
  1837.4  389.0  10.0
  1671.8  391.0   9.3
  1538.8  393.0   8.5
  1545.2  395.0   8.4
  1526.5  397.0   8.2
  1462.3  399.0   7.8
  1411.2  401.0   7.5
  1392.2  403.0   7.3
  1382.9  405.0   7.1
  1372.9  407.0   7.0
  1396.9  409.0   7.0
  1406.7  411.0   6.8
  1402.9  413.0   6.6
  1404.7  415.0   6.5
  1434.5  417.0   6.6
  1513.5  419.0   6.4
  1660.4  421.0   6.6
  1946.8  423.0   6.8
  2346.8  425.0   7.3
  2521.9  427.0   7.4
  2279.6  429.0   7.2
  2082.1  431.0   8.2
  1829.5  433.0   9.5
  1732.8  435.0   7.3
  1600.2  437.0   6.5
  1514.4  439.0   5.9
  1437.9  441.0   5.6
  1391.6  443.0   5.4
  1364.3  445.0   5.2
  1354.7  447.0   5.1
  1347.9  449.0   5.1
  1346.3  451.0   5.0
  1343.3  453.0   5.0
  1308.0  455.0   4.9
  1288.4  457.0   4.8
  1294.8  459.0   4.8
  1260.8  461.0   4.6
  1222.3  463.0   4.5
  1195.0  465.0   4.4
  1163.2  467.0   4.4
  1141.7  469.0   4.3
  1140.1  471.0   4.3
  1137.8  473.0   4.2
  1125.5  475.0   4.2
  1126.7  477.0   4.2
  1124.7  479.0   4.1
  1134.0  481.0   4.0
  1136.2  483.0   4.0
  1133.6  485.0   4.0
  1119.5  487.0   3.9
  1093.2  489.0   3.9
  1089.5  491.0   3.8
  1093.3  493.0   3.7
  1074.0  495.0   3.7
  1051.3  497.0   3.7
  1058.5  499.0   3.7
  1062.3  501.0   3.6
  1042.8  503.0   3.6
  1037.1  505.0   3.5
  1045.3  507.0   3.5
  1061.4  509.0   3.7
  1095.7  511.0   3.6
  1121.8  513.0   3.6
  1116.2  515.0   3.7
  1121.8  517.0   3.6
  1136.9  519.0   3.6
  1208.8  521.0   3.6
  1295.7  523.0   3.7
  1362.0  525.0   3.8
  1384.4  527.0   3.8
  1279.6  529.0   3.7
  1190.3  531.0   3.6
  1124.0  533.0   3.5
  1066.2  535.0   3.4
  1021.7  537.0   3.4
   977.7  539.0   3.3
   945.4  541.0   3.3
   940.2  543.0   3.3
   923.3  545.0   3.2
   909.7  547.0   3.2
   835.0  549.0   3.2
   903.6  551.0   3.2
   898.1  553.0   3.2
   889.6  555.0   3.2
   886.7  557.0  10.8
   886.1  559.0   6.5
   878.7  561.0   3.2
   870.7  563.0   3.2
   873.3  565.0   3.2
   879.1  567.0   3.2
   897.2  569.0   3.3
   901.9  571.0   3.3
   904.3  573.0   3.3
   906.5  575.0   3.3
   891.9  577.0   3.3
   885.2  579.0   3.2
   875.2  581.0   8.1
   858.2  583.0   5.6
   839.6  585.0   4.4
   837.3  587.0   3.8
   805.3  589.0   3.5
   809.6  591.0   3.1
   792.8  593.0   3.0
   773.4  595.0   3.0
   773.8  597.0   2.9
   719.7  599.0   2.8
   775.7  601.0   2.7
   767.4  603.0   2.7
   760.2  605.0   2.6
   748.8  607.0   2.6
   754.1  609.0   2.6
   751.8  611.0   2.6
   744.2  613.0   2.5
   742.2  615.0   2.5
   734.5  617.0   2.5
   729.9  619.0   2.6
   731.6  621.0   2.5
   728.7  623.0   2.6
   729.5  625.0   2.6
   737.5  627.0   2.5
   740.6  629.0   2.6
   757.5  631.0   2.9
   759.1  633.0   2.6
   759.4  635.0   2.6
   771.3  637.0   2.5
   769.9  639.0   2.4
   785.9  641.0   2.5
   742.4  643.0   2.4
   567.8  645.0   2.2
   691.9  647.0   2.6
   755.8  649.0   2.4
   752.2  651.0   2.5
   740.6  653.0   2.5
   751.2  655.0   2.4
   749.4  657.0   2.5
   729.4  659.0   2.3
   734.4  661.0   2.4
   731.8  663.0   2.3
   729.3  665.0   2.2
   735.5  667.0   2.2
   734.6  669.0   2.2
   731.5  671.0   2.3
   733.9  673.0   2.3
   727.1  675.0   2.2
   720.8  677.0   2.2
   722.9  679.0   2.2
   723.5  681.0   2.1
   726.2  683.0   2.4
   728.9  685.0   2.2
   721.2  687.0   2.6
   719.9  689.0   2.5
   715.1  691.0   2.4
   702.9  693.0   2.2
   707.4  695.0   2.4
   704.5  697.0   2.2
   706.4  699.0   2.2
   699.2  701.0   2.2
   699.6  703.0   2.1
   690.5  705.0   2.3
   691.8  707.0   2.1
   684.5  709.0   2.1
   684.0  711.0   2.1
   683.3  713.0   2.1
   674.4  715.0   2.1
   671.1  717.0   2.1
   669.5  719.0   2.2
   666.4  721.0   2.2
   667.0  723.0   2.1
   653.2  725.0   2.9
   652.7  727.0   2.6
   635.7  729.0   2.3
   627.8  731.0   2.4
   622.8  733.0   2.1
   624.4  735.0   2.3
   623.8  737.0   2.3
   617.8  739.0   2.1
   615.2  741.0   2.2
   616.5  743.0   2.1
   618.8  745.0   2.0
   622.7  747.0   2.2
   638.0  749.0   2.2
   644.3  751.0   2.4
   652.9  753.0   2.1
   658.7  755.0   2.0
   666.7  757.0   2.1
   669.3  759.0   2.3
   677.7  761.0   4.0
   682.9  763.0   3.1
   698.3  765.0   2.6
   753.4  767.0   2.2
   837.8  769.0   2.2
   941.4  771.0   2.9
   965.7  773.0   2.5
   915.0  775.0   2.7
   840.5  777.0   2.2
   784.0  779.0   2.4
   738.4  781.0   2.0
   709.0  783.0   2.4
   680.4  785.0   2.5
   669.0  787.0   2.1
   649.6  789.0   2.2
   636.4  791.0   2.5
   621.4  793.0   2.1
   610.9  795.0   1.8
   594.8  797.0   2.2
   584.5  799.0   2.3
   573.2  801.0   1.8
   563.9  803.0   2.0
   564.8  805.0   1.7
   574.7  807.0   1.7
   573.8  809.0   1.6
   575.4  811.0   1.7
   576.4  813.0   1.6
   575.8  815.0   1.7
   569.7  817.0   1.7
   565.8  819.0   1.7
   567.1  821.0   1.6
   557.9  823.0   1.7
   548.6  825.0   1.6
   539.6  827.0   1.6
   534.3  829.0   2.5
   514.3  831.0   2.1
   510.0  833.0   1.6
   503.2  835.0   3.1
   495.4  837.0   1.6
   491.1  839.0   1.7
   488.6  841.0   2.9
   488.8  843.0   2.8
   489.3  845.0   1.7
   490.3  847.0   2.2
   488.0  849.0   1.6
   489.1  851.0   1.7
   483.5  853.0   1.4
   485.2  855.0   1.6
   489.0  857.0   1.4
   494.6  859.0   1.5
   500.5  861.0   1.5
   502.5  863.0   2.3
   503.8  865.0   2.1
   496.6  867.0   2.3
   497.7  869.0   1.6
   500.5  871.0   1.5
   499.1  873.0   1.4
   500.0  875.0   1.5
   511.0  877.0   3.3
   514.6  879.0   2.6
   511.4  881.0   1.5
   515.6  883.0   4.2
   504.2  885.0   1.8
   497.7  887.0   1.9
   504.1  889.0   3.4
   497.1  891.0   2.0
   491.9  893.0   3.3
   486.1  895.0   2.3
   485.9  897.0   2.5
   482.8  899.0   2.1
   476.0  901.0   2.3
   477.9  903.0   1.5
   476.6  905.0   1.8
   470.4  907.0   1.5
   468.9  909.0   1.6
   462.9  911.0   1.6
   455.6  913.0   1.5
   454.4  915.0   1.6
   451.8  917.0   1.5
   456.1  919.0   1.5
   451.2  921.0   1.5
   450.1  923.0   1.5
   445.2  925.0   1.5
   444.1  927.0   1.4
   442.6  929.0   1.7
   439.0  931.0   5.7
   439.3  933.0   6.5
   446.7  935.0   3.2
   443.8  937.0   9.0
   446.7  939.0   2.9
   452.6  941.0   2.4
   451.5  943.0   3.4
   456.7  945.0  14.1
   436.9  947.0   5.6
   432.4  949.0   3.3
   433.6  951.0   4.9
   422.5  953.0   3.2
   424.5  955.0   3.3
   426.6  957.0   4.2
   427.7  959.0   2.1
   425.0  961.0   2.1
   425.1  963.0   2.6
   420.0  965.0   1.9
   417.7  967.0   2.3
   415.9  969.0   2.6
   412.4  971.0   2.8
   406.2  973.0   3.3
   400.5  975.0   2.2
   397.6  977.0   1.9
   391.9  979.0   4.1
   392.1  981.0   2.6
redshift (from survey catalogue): 1.761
